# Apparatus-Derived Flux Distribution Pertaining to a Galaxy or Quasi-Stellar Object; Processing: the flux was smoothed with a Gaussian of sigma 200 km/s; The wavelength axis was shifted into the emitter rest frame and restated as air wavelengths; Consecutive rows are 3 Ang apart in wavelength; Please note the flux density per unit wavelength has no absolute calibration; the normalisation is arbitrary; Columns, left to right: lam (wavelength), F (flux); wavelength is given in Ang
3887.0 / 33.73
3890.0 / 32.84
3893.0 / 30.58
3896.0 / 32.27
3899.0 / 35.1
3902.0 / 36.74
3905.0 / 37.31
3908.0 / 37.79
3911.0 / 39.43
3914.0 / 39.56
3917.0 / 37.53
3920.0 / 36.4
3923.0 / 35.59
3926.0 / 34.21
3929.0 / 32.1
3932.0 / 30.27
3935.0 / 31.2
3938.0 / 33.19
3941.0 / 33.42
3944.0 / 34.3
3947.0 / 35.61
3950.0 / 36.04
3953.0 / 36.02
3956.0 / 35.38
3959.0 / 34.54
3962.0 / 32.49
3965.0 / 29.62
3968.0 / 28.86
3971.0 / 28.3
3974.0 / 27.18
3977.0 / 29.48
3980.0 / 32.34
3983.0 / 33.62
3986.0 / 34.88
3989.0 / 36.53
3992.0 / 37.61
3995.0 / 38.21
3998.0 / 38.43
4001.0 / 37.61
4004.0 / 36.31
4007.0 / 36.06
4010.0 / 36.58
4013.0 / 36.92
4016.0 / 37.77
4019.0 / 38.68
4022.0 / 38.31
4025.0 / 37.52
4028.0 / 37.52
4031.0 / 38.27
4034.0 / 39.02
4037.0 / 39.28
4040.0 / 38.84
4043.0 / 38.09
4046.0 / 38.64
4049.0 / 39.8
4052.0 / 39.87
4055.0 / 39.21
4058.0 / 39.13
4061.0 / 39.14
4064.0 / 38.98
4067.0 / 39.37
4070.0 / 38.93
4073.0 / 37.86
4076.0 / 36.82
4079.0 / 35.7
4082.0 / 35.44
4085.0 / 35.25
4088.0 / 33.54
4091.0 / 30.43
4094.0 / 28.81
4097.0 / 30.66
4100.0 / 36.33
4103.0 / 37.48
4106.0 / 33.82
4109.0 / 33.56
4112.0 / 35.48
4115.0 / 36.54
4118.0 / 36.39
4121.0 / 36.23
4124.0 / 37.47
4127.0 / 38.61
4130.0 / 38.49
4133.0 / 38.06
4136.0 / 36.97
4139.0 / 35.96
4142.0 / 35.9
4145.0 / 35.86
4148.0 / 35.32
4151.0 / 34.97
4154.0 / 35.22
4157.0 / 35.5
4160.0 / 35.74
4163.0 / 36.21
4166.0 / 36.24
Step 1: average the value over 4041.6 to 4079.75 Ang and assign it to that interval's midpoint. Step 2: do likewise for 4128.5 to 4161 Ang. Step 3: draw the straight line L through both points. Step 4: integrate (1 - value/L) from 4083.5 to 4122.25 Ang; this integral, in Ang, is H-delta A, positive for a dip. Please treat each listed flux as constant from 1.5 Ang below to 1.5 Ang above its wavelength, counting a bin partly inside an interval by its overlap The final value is 3.3 Ang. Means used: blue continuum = 38.6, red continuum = 36.2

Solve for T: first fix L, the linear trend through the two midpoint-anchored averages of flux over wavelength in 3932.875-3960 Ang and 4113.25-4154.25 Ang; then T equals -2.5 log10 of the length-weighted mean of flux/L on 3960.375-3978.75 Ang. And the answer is 0.18 mag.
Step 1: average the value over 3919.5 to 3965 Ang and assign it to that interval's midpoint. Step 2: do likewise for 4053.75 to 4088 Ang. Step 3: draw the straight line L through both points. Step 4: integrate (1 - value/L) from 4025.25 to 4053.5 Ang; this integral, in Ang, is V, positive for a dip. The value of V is -1.6 Ang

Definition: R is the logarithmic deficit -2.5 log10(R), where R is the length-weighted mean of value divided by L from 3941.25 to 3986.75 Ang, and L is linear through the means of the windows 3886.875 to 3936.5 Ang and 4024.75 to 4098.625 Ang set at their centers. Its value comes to 0.10 mag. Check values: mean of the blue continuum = 34.9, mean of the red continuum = 37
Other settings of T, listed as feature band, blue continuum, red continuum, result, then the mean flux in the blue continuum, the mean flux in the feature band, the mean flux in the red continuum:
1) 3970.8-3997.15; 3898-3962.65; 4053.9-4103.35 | 0.06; 35.2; 33.5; 36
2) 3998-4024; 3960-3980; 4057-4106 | -0.17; 29.7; 37.4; 35.8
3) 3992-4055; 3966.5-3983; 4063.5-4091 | -0.16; 29.6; 38.1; 36.4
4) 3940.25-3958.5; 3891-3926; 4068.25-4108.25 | 0.02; 36.1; 35.2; 34.7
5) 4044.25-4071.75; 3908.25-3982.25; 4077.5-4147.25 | -0.13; 33.5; 39.2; 35.3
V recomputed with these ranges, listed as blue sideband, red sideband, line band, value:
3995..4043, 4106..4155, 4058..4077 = -0.75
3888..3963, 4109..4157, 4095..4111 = 0.85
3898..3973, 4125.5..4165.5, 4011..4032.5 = -1.60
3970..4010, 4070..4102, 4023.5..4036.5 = -1.41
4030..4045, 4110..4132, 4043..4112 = 2.86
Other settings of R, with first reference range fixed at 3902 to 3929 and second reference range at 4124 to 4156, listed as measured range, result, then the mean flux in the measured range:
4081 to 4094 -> 0.113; 33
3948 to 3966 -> 0.082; 34.2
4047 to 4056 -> -0.082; 39.6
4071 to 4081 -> -0.005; 36.8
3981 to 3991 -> 0.054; 35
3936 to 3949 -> 0.085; 34.1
